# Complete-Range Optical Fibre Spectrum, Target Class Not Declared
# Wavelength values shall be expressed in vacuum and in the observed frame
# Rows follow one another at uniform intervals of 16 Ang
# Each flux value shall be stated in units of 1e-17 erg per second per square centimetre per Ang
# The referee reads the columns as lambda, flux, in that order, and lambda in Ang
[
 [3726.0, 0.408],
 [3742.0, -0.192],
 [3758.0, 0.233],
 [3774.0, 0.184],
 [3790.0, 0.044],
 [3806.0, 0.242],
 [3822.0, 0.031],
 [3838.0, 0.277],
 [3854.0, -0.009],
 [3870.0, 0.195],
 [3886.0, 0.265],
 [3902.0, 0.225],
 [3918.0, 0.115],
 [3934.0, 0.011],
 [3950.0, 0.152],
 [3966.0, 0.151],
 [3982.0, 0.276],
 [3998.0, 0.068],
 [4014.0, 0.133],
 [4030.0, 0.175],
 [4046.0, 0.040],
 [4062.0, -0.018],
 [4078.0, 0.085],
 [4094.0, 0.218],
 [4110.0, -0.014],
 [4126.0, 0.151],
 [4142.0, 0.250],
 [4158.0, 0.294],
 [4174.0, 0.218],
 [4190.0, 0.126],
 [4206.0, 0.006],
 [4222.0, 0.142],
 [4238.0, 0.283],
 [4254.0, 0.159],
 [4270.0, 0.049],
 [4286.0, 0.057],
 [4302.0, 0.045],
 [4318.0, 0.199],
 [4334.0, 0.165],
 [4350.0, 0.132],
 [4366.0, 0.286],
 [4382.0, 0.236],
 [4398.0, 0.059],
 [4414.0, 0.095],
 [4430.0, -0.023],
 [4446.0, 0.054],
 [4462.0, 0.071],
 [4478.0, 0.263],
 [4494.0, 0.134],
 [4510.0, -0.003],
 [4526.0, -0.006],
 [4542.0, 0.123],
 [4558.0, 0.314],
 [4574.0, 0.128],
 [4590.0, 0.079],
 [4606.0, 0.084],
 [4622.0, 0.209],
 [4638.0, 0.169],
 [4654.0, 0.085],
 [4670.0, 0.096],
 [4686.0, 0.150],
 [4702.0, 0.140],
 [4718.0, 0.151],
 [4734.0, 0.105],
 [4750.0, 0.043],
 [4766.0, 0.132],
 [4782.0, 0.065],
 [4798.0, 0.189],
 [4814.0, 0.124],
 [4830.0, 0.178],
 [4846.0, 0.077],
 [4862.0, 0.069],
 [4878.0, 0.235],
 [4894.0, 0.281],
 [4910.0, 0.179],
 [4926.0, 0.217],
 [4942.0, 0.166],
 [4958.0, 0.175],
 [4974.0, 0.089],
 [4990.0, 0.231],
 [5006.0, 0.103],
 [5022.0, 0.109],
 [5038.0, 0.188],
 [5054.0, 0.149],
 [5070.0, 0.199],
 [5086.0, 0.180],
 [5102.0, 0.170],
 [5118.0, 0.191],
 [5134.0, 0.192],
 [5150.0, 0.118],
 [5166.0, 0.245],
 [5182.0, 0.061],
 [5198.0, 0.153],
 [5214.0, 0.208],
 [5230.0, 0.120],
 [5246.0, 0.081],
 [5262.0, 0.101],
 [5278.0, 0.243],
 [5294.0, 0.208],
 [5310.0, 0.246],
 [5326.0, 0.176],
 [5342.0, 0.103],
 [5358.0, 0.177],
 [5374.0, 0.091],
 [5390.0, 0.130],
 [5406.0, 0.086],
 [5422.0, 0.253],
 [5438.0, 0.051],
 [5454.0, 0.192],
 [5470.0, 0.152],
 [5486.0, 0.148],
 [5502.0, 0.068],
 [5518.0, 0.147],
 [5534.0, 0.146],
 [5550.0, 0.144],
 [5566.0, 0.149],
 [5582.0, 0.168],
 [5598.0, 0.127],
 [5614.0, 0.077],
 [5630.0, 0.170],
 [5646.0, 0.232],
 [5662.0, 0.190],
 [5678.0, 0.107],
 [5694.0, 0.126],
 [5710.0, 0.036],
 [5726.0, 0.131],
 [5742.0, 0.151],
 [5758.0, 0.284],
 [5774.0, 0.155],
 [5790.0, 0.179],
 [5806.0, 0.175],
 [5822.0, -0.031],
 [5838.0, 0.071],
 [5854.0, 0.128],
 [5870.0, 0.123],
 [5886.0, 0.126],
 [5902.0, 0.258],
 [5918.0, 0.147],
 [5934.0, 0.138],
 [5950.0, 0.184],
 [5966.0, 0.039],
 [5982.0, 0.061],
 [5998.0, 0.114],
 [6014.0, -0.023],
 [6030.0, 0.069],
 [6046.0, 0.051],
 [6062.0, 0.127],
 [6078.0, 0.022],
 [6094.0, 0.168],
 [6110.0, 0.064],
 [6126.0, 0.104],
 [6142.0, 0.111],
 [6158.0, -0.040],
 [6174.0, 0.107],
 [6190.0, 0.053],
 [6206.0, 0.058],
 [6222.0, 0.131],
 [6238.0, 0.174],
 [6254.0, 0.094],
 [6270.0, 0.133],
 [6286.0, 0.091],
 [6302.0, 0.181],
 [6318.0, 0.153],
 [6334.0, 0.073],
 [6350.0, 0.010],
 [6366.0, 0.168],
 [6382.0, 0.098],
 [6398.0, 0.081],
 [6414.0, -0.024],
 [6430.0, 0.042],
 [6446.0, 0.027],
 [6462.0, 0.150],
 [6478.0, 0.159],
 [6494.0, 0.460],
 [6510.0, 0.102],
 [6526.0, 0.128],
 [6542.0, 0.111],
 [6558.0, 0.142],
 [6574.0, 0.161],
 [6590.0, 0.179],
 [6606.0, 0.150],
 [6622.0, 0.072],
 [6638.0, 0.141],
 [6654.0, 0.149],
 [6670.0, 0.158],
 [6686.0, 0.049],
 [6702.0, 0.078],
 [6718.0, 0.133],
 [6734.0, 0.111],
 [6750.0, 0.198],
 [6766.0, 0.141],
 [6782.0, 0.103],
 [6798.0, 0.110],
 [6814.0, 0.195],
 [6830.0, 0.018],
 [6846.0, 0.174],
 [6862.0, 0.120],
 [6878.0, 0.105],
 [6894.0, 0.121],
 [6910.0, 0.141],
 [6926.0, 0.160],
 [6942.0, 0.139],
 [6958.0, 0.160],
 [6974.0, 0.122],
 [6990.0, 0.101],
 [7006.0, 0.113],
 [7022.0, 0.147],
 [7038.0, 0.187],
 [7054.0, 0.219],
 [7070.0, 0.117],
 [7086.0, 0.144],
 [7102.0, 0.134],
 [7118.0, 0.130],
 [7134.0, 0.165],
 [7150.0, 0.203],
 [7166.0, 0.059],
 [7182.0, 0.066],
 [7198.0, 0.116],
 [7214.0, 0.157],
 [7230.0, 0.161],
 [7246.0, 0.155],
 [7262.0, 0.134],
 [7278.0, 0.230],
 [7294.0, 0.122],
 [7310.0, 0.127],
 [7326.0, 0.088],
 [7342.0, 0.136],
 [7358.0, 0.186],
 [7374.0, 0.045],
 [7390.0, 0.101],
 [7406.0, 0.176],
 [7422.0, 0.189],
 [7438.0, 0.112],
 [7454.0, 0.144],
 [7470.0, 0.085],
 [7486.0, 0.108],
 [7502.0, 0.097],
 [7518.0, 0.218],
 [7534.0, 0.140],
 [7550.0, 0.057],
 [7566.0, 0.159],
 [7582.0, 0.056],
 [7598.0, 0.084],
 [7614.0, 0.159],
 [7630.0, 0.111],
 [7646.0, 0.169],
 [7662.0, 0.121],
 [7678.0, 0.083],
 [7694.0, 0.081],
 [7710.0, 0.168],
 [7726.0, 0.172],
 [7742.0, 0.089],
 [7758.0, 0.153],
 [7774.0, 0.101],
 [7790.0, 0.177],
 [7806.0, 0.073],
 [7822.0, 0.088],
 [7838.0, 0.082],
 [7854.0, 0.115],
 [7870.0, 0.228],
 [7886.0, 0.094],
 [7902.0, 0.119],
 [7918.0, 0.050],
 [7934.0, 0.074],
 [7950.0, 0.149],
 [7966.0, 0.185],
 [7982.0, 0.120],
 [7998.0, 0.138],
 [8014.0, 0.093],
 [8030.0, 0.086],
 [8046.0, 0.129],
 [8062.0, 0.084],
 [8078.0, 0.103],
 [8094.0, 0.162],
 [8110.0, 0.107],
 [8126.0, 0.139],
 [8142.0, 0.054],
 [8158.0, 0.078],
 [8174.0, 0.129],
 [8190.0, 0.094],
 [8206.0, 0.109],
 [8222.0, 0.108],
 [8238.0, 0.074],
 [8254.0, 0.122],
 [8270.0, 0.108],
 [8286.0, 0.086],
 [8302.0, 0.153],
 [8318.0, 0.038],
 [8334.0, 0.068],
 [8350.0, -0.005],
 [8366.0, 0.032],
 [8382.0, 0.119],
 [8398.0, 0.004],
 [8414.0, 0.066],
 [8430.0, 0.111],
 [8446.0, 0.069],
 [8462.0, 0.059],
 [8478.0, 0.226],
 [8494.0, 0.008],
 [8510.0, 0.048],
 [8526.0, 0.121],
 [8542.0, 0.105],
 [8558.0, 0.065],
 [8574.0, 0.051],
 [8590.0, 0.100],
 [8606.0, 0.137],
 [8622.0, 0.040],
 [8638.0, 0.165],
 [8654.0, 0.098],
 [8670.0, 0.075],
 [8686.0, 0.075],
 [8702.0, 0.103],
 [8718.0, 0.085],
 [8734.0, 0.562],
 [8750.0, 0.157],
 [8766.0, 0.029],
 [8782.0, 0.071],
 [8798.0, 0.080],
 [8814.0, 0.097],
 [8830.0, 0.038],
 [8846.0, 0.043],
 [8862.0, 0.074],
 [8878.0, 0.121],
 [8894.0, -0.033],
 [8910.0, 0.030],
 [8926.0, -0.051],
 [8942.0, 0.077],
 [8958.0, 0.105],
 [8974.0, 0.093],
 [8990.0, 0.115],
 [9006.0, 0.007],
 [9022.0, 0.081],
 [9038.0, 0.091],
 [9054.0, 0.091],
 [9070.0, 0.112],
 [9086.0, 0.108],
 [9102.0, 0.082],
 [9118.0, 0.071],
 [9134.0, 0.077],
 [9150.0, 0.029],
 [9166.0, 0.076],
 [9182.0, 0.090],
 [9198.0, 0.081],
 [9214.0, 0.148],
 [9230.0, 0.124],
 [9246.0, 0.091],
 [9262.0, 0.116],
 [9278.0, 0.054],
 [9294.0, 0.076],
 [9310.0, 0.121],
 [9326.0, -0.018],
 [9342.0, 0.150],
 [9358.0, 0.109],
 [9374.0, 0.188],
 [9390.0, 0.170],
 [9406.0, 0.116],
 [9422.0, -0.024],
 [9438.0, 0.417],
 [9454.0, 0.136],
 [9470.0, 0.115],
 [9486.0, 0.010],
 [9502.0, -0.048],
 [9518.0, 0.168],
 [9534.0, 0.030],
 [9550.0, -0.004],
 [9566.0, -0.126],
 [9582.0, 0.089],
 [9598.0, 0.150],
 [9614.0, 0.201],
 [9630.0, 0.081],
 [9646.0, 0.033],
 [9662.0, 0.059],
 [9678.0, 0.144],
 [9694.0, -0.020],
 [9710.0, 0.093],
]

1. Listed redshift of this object 0.743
